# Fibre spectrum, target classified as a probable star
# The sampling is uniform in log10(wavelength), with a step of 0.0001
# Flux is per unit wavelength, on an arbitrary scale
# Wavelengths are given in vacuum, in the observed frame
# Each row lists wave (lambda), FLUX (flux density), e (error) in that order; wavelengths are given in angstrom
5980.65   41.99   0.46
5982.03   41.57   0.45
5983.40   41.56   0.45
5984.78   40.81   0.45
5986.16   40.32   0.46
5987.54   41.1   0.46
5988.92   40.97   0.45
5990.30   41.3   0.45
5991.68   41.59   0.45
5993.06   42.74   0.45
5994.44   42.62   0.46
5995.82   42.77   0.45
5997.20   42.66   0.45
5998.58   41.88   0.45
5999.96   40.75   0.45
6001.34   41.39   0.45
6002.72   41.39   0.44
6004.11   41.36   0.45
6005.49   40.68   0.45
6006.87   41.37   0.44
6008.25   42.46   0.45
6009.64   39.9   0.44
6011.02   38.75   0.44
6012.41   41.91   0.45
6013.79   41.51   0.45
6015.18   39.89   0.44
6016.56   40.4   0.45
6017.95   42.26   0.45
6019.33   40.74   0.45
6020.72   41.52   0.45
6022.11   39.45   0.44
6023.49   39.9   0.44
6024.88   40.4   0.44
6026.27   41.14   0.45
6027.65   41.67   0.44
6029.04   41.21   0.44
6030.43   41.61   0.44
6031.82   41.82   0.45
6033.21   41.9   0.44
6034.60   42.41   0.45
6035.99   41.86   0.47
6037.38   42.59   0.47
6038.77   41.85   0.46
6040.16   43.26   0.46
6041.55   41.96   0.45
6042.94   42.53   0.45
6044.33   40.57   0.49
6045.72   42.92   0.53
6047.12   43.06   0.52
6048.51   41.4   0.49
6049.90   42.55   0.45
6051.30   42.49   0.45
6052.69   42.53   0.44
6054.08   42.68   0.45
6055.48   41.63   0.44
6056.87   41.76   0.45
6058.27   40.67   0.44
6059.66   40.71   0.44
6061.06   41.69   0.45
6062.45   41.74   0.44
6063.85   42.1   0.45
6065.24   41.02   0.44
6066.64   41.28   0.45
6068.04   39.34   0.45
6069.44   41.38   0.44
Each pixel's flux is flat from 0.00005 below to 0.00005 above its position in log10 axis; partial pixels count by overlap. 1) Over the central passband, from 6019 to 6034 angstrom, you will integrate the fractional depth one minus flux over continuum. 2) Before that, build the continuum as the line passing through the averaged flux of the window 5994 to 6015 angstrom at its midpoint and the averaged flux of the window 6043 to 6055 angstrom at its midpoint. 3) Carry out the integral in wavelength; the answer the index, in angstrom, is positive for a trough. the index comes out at 0.3 angstrom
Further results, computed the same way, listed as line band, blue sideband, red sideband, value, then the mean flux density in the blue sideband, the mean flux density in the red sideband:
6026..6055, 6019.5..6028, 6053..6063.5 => -0.7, 40.7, 41.6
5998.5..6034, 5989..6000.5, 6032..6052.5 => 0.9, 42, 42.2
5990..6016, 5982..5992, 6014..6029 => -0.3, 41.1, 40.8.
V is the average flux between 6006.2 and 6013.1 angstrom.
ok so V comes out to 40.9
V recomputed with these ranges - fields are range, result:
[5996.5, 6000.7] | 41.8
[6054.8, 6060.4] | 41.2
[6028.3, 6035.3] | 41.7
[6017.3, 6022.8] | 41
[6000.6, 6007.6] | 41.3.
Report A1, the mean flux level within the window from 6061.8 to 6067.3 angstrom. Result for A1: 41.5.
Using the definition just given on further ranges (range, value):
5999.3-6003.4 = 41.2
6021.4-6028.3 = 40.5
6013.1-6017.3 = 40.6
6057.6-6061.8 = 41.1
